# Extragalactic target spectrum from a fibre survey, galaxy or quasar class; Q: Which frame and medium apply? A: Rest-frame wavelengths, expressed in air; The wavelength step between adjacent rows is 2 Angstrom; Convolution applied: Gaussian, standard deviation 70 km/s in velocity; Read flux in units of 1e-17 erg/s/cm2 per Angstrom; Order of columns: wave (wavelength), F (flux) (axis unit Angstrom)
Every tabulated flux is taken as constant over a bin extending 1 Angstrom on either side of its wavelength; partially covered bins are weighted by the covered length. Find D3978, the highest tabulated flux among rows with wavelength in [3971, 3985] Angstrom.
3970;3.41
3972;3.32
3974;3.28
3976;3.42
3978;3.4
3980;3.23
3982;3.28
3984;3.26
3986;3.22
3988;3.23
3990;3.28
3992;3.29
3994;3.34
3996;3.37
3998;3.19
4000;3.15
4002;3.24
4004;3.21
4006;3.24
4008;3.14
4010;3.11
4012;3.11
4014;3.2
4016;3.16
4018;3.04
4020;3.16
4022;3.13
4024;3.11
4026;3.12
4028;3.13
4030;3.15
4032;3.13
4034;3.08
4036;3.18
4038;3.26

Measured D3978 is 3.42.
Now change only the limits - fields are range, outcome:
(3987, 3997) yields 3.37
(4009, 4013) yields 3.11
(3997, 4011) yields 3.24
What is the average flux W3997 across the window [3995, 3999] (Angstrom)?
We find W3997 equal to 3.28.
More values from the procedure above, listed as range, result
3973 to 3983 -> 3.32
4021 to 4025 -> 3.12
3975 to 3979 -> 3.41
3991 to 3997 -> 3.33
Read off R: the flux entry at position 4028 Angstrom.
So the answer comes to 3.13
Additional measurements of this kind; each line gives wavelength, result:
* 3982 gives 3.28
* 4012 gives 3.11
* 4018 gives 3.04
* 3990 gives 3.28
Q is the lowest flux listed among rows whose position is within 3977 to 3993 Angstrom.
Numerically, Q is 3.22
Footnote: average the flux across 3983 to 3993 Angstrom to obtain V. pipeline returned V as 3.26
